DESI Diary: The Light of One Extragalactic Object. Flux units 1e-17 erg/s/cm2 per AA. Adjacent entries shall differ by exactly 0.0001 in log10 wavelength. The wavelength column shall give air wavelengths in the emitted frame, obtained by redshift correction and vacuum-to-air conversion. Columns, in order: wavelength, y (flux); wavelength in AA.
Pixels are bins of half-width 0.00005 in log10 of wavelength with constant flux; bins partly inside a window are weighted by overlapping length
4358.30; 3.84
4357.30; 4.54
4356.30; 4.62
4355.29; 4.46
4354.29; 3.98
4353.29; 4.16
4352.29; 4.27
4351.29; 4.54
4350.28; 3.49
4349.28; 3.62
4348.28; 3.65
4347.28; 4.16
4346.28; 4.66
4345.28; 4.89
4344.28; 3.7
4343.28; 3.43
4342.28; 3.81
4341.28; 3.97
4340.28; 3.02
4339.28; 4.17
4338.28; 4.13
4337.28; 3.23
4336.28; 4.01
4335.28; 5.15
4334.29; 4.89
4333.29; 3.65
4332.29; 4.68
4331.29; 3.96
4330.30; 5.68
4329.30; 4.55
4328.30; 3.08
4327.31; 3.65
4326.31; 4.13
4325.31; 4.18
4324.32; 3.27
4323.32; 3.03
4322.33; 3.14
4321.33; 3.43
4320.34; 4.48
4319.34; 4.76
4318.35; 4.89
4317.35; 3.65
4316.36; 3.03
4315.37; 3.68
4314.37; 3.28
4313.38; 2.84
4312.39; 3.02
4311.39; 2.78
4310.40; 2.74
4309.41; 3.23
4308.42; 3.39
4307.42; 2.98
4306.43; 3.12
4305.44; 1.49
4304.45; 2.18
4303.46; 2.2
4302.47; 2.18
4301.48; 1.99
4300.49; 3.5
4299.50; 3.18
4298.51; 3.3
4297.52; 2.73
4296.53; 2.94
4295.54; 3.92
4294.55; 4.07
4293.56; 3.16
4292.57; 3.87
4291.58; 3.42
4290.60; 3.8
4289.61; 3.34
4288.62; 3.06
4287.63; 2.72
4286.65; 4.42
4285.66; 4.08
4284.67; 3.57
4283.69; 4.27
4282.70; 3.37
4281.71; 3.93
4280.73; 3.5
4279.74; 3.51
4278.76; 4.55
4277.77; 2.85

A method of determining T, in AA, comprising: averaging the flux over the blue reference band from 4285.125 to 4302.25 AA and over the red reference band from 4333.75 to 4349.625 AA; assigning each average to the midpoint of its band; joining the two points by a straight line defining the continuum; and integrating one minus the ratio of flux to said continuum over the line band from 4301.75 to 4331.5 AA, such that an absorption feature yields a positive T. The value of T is 2.5 AA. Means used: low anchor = 3.36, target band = 3.39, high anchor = 4.03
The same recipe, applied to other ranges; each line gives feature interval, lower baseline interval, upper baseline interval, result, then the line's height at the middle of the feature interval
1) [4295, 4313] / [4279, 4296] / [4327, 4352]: 4.57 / 3.79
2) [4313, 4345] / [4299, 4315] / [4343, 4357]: -4.21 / 3.47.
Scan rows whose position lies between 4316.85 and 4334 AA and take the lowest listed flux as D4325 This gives 3.03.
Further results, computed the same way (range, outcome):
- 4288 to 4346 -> 1.49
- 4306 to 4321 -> 2.74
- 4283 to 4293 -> 2.72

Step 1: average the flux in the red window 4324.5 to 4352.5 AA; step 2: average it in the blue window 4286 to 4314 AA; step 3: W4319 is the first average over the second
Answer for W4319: 1.33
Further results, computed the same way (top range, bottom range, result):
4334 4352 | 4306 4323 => 1.17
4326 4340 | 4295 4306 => 1.55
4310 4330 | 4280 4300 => 1.02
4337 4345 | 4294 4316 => 1.27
